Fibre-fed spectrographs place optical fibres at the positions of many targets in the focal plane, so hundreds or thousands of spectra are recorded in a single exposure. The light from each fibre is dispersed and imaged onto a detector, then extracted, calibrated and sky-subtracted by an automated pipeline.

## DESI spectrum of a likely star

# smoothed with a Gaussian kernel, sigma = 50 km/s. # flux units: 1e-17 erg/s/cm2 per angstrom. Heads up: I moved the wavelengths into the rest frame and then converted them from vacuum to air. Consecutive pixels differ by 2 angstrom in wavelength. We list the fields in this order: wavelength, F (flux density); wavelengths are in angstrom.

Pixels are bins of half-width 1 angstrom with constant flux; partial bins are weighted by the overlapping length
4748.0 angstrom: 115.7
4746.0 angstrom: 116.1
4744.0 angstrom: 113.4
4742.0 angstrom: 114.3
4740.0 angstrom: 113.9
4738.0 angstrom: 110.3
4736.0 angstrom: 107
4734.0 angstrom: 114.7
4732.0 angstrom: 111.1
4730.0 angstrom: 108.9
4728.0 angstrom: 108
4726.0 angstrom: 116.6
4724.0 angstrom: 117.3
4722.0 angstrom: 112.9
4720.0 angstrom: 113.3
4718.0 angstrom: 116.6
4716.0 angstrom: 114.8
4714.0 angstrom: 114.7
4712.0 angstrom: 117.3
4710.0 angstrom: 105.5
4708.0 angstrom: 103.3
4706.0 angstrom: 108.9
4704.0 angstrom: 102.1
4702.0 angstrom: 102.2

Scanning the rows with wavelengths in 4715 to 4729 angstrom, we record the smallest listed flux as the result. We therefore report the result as 108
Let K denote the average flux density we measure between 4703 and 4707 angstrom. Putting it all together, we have 106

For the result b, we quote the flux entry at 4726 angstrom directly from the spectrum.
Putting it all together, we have 116.6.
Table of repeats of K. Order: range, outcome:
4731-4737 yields 111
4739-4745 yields 114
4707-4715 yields 110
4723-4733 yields 112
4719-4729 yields 114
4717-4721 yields 115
